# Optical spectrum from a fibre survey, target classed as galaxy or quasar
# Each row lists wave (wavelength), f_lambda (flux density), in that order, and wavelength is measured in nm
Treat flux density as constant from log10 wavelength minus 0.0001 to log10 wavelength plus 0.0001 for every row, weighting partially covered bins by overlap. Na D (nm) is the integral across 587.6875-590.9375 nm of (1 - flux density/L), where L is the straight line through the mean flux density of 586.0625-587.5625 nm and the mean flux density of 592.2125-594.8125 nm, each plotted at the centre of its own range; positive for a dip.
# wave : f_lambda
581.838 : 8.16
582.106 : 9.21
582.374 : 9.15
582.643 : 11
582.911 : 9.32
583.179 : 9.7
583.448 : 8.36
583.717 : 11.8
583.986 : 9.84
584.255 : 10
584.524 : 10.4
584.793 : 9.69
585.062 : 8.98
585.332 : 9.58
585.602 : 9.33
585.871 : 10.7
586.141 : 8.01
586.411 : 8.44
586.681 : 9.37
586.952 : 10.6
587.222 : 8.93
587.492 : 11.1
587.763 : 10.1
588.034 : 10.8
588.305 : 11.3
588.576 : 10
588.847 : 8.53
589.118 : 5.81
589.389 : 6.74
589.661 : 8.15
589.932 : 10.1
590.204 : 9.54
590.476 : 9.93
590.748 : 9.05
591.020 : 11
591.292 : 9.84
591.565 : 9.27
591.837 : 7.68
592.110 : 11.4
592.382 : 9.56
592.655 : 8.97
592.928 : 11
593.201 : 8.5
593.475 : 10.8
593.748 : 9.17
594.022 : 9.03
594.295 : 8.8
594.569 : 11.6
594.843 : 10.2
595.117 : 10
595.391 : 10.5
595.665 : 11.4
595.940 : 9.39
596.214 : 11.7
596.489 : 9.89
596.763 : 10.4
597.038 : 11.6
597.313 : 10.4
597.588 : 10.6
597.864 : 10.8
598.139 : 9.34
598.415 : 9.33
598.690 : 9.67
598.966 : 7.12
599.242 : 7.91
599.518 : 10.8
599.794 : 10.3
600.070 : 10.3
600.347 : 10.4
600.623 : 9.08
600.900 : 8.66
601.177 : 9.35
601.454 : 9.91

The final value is 0.12 nm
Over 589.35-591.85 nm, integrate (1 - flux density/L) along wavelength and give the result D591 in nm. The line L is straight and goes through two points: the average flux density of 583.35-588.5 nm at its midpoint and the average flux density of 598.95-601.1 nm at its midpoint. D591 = 0.11 nm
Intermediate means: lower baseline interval 9.87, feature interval 9.29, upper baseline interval 9.45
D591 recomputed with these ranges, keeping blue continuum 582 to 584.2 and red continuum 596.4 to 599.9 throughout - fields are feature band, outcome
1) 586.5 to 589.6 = 0.15 nm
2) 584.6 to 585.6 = 0.04 nm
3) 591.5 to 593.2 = 0.05 nm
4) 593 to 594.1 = 0.04 nm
